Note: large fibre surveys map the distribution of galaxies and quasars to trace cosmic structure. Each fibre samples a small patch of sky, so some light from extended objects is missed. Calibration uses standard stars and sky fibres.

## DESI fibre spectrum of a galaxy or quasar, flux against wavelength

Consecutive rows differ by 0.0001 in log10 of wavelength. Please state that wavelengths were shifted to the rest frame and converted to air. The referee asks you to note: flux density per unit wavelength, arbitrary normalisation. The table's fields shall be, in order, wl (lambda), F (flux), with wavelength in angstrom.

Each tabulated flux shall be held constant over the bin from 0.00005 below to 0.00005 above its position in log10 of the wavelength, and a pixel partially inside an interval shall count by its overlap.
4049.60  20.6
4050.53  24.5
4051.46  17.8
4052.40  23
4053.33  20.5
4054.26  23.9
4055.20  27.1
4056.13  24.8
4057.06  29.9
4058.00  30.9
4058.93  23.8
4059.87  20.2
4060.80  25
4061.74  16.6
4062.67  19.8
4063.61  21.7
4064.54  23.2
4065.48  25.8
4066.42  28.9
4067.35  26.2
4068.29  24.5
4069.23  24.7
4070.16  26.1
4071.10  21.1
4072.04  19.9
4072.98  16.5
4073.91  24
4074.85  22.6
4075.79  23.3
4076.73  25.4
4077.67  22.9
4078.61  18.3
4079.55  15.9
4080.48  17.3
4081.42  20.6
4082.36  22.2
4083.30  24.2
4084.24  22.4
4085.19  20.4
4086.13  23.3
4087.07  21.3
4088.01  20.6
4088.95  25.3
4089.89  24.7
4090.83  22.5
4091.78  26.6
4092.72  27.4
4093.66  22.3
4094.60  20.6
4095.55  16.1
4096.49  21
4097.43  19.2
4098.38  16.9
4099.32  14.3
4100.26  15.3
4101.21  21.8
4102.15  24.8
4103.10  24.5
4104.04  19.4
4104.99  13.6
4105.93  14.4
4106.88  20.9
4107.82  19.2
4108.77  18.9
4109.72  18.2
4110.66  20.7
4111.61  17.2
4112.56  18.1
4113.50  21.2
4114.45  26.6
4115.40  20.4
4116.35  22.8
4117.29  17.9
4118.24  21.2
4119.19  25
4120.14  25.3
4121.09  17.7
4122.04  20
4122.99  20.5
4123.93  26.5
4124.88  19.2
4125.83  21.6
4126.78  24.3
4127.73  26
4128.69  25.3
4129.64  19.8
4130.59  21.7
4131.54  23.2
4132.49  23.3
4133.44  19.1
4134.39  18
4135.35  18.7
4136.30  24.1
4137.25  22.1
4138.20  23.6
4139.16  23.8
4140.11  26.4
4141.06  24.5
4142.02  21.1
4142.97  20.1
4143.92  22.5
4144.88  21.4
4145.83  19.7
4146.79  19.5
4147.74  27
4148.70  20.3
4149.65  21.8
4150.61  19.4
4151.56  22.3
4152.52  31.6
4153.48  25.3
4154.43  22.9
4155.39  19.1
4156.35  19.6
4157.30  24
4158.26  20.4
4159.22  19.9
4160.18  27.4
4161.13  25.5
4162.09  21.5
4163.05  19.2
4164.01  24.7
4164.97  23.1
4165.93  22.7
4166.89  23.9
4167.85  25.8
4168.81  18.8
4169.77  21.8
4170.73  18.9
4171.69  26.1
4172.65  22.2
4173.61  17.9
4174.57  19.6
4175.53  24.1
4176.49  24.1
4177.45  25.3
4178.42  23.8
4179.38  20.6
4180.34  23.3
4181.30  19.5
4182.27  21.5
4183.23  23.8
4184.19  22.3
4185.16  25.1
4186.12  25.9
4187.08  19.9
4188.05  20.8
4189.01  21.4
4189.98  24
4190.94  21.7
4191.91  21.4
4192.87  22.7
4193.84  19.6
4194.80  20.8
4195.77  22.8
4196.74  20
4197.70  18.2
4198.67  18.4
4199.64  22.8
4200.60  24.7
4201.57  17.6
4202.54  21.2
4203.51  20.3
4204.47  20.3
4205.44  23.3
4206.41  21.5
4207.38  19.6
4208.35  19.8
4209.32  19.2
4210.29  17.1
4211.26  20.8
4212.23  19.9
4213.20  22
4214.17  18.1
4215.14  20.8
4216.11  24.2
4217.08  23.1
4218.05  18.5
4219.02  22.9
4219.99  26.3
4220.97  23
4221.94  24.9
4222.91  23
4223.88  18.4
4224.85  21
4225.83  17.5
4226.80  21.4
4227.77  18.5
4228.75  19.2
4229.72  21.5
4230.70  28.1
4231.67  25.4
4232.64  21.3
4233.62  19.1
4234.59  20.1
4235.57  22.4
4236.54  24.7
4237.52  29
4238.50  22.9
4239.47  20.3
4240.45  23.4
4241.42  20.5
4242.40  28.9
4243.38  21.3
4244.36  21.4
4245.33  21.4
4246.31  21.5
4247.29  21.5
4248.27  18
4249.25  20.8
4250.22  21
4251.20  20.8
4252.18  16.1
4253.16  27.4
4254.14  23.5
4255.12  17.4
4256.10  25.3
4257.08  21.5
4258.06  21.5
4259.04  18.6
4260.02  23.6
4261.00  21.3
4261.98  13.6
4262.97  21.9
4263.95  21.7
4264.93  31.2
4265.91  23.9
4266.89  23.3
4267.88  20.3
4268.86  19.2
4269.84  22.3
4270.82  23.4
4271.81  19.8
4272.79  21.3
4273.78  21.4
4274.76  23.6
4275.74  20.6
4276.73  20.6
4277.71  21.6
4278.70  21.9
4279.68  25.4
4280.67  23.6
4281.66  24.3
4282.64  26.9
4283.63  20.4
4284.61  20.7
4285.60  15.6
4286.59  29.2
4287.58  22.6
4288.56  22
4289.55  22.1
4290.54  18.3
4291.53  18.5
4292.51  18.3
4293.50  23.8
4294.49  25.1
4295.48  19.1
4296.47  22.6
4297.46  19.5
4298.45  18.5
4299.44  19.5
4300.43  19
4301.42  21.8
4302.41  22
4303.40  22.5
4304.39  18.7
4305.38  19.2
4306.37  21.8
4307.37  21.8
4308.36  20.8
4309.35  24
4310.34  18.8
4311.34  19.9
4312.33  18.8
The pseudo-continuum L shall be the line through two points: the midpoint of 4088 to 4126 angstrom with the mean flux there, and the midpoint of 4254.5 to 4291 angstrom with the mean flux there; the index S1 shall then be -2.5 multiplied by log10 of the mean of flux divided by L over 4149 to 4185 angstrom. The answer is -0.07 mag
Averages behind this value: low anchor 20.7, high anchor 22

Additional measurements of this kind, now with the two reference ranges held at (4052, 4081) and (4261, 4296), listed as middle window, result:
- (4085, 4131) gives 0.086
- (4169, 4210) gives 0.040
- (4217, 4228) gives 0.032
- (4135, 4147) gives 0.021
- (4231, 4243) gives -0.053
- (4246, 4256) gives 0.056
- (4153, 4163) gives 0.006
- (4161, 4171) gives 0.010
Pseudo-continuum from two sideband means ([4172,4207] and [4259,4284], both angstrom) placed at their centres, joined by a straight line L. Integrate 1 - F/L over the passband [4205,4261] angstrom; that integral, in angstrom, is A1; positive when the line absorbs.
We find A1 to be 0.9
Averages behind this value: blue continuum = 21.7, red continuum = 22.2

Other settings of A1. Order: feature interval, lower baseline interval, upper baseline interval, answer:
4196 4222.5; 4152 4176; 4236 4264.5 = 1.31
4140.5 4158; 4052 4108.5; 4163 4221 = -0.43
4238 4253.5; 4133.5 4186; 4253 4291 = 0.36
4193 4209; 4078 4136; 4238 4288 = 0.62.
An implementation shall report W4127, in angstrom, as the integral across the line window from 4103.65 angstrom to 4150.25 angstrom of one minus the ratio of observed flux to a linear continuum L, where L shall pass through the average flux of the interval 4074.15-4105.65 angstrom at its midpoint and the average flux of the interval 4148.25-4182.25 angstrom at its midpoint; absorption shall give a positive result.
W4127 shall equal 1.01 angstrom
